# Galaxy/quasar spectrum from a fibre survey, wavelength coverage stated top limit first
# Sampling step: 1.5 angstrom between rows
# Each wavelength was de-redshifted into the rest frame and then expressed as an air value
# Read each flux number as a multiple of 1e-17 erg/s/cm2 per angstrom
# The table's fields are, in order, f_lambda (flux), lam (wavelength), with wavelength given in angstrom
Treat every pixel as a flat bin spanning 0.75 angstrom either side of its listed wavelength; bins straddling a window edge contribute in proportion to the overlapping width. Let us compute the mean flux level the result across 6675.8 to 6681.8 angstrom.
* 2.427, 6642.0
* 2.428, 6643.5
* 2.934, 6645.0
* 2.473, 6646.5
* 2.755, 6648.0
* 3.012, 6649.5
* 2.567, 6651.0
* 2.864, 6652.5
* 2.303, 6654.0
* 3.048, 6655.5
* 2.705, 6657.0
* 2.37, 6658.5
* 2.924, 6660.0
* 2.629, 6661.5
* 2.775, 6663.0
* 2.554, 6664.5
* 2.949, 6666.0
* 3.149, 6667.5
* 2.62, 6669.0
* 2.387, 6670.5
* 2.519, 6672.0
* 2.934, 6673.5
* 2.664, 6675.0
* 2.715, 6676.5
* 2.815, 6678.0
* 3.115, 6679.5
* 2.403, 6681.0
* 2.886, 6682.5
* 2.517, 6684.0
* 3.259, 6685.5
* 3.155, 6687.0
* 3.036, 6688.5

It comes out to 2.76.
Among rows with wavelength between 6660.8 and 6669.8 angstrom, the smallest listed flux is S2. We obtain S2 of 2.554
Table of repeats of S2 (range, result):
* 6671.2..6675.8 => 2.519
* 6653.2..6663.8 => 2.303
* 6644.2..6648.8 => 2.473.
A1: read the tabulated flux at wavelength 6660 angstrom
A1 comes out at 2.924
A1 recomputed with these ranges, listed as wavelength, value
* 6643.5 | 2.428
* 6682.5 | 2.886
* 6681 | 2.403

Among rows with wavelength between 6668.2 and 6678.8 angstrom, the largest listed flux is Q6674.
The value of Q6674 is 2.934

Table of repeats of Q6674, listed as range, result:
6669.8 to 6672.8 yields 2.519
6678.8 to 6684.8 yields 3.115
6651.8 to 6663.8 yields 3.048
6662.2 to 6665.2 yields 2.775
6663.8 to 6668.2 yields 3.149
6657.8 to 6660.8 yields 2.924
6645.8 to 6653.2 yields 3.012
